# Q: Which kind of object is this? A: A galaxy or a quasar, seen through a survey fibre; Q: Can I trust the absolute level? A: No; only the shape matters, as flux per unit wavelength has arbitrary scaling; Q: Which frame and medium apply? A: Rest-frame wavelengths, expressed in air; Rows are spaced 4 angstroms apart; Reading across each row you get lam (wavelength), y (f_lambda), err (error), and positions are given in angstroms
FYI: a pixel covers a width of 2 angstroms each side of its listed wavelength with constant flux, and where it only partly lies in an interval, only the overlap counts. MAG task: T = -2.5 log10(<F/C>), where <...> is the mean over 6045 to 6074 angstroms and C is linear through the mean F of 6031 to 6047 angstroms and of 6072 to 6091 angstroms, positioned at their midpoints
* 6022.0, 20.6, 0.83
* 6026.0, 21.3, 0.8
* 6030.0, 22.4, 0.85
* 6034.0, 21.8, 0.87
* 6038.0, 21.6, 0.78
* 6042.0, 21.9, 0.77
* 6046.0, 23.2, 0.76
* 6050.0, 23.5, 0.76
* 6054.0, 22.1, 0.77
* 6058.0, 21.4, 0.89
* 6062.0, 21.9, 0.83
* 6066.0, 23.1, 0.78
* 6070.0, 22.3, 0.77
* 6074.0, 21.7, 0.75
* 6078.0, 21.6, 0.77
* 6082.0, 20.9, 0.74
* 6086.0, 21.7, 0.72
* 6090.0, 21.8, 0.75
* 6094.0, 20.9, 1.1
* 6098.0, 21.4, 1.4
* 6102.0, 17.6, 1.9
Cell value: -0.030 mag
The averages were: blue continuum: 22.1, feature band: 22.4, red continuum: 21.5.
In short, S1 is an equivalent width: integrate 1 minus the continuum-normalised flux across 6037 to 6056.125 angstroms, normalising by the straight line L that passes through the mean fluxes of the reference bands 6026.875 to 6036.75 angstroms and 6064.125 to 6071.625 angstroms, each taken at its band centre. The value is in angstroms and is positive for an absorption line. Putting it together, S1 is -0.2 angstroms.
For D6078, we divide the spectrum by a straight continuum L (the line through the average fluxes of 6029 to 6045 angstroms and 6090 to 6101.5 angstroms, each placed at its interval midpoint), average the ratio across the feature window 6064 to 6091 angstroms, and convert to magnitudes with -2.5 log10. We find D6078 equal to -0.036 mag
